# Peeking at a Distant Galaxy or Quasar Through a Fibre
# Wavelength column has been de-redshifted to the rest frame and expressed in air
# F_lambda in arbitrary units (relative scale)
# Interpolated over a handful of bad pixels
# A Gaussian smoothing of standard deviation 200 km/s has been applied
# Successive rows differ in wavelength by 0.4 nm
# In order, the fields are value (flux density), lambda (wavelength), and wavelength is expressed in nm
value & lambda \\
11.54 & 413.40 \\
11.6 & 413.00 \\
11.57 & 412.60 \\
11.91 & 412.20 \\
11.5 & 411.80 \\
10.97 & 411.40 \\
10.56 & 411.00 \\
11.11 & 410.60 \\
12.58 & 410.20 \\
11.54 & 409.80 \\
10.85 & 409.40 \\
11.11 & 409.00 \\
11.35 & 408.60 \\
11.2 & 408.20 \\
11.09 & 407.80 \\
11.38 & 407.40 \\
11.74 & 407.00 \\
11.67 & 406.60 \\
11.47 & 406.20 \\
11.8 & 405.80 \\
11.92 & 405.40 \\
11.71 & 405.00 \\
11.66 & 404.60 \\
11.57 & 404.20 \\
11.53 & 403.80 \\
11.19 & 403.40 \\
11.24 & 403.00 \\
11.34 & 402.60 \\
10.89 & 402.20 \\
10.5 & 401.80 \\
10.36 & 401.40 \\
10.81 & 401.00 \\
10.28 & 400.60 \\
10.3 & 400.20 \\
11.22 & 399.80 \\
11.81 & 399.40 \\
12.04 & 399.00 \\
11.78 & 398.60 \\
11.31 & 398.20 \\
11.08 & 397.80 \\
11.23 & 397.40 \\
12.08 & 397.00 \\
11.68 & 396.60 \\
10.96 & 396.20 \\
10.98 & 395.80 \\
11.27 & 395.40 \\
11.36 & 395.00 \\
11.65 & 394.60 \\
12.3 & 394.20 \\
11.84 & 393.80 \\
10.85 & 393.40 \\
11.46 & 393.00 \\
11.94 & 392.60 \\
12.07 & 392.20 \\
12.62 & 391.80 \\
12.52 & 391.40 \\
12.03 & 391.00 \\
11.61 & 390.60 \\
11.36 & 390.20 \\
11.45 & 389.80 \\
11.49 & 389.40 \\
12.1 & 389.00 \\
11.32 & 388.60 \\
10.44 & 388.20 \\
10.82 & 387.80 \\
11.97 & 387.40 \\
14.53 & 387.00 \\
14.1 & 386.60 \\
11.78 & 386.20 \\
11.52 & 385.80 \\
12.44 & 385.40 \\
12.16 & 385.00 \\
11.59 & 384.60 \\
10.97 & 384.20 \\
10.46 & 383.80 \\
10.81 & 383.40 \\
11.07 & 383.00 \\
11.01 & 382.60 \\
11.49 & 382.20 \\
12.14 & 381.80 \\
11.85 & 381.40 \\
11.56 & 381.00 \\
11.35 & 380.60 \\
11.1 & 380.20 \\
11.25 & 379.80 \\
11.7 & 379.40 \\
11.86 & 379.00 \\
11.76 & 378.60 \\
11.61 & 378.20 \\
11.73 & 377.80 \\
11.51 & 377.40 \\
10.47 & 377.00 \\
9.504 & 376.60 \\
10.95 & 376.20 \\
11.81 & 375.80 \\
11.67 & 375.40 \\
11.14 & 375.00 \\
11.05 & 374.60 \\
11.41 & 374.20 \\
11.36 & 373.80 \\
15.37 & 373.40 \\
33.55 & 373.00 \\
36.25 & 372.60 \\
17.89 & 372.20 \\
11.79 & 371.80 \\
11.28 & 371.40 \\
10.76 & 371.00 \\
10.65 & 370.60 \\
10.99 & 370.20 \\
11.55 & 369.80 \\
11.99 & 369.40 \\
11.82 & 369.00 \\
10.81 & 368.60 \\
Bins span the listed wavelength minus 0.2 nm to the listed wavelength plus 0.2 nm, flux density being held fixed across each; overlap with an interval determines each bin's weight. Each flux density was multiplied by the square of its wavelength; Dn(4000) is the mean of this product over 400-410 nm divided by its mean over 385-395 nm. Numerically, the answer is 1.0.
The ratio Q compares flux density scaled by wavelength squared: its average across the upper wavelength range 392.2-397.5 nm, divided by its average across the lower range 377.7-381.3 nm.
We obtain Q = 1.1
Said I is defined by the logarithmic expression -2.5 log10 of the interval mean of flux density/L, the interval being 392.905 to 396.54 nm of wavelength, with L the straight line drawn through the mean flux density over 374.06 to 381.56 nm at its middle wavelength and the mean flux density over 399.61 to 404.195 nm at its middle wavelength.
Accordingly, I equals -0.04 mag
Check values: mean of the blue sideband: 11.3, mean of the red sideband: 10.9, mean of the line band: 11.4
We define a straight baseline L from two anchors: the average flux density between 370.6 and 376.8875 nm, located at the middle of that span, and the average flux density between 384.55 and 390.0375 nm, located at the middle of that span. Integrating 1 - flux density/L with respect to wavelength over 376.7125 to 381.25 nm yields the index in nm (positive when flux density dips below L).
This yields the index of 0.77 nm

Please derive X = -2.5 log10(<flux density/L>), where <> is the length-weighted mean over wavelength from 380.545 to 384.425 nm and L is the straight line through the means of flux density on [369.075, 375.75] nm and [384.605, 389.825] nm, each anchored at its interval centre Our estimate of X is 0.15 mag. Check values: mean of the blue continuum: 14.8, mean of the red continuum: 12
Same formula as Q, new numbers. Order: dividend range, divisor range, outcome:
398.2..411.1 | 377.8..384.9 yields 1.12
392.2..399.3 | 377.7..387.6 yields 1.05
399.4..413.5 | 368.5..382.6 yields 1.02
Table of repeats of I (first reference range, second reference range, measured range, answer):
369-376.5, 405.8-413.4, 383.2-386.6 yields 0.15 mag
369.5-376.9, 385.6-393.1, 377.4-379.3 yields 0.16 mag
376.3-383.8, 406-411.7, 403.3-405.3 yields -0.02 mag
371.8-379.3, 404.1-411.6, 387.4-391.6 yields 0.14 mag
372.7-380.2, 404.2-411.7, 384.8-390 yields 0.04 mag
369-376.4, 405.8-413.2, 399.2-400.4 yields 0.10 mag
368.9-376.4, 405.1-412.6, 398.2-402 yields 0.11 mag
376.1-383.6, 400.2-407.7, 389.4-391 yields -0.02 mag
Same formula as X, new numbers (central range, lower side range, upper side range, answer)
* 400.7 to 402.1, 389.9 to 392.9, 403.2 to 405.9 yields 0.11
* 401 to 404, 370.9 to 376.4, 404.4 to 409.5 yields 0.10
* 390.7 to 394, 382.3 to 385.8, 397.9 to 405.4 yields -0.06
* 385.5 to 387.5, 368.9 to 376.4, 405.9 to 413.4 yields 0.04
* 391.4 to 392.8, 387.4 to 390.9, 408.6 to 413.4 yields -0.08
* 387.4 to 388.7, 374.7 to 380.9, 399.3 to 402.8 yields 0.01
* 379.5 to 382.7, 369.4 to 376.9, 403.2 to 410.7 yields 0.18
